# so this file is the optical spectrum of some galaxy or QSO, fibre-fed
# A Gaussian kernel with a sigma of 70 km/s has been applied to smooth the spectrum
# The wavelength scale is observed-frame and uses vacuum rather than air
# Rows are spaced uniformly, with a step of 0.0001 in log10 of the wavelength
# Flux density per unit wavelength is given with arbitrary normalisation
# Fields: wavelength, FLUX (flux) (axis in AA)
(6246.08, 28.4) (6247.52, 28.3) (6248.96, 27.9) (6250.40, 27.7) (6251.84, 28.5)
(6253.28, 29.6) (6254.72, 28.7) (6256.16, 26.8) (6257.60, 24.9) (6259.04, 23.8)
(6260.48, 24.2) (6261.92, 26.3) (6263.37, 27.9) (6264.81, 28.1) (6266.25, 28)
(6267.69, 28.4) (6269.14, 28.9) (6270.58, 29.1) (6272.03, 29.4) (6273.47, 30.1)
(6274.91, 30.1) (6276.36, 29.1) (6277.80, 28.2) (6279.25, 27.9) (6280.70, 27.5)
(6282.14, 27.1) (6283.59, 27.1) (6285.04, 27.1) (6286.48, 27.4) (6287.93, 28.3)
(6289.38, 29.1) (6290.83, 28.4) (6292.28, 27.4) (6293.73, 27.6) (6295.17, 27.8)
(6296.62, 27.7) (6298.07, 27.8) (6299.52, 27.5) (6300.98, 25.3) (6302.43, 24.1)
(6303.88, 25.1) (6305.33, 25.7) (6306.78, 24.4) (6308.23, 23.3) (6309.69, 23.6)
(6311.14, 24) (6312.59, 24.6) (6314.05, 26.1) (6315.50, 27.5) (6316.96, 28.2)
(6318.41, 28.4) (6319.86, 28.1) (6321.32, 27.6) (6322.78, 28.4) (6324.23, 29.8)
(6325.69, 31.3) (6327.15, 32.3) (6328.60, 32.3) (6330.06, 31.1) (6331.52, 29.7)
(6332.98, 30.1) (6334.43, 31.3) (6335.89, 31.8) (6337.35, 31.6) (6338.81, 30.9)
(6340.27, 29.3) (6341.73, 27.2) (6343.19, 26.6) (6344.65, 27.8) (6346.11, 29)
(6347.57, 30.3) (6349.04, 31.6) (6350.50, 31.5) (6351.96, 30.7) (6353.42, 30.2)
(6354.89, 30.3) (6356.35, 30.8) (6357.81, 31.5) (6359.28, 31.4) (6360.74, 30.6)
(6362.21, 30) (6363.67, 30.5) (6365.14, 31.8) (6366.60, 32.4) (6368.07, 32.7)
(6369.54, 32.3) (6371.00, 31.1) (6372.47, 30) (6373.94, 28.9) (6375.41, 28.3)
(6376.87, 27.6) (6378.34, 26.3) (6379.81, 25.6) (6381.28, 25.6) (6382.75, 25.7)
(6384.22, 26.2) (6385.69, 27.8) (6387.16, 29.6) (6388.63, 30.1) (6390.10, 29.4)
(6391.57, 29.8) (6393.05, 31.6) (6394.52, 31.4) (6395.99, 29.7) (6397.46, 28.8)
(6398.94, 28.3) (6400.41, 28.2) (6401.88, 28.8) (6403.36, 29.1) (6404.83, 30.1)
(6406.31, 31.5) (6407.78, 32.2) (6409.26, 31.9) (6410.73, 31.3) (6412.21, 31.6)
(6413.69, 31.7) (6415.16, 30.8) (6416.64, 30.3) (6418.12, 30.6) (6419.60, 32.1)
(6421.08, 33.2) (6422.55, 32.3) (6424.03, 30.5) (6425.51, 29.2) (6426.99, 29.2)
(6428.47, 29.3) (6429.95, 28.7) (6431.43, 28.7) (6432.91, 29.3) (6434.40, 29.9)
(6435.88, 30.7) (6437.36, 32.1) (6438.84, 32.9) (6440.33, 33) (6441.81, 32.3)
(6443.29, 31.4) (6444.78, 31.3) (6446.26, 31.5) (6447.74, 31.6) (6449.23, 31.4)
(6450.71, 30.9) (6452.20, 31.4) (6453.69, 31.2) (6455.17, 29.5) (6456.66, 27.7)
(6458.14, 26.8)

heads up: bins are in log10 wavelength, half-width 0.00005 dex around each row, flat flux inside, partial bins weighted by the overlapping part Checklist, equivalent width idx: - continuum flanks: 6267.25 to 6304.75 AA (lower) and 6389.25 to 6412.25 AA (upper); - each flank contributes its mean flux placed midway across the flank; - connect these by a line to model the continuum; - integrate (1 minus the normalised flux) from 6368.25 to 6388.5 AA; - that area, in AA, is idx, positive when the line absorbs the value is 1.0 AA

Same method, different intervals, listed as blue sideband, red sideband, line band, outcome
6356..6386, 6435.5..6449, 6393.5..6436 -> 0.81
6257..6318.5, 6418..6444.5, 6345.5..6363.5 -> -1.16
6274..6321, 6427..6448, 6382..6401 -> 0.38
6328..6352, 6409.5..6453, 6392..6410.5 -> 0.34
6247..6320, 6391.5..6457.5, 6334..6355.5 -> -0.96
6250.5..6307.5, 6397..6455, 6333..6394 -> -0.78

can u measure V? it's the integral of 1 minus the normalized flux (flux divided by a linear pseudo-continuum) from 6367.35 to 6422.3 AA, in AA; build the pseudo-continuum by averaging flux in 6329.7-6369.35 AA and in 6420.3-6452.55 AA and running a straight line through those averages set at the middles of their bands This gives 1.73 AA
